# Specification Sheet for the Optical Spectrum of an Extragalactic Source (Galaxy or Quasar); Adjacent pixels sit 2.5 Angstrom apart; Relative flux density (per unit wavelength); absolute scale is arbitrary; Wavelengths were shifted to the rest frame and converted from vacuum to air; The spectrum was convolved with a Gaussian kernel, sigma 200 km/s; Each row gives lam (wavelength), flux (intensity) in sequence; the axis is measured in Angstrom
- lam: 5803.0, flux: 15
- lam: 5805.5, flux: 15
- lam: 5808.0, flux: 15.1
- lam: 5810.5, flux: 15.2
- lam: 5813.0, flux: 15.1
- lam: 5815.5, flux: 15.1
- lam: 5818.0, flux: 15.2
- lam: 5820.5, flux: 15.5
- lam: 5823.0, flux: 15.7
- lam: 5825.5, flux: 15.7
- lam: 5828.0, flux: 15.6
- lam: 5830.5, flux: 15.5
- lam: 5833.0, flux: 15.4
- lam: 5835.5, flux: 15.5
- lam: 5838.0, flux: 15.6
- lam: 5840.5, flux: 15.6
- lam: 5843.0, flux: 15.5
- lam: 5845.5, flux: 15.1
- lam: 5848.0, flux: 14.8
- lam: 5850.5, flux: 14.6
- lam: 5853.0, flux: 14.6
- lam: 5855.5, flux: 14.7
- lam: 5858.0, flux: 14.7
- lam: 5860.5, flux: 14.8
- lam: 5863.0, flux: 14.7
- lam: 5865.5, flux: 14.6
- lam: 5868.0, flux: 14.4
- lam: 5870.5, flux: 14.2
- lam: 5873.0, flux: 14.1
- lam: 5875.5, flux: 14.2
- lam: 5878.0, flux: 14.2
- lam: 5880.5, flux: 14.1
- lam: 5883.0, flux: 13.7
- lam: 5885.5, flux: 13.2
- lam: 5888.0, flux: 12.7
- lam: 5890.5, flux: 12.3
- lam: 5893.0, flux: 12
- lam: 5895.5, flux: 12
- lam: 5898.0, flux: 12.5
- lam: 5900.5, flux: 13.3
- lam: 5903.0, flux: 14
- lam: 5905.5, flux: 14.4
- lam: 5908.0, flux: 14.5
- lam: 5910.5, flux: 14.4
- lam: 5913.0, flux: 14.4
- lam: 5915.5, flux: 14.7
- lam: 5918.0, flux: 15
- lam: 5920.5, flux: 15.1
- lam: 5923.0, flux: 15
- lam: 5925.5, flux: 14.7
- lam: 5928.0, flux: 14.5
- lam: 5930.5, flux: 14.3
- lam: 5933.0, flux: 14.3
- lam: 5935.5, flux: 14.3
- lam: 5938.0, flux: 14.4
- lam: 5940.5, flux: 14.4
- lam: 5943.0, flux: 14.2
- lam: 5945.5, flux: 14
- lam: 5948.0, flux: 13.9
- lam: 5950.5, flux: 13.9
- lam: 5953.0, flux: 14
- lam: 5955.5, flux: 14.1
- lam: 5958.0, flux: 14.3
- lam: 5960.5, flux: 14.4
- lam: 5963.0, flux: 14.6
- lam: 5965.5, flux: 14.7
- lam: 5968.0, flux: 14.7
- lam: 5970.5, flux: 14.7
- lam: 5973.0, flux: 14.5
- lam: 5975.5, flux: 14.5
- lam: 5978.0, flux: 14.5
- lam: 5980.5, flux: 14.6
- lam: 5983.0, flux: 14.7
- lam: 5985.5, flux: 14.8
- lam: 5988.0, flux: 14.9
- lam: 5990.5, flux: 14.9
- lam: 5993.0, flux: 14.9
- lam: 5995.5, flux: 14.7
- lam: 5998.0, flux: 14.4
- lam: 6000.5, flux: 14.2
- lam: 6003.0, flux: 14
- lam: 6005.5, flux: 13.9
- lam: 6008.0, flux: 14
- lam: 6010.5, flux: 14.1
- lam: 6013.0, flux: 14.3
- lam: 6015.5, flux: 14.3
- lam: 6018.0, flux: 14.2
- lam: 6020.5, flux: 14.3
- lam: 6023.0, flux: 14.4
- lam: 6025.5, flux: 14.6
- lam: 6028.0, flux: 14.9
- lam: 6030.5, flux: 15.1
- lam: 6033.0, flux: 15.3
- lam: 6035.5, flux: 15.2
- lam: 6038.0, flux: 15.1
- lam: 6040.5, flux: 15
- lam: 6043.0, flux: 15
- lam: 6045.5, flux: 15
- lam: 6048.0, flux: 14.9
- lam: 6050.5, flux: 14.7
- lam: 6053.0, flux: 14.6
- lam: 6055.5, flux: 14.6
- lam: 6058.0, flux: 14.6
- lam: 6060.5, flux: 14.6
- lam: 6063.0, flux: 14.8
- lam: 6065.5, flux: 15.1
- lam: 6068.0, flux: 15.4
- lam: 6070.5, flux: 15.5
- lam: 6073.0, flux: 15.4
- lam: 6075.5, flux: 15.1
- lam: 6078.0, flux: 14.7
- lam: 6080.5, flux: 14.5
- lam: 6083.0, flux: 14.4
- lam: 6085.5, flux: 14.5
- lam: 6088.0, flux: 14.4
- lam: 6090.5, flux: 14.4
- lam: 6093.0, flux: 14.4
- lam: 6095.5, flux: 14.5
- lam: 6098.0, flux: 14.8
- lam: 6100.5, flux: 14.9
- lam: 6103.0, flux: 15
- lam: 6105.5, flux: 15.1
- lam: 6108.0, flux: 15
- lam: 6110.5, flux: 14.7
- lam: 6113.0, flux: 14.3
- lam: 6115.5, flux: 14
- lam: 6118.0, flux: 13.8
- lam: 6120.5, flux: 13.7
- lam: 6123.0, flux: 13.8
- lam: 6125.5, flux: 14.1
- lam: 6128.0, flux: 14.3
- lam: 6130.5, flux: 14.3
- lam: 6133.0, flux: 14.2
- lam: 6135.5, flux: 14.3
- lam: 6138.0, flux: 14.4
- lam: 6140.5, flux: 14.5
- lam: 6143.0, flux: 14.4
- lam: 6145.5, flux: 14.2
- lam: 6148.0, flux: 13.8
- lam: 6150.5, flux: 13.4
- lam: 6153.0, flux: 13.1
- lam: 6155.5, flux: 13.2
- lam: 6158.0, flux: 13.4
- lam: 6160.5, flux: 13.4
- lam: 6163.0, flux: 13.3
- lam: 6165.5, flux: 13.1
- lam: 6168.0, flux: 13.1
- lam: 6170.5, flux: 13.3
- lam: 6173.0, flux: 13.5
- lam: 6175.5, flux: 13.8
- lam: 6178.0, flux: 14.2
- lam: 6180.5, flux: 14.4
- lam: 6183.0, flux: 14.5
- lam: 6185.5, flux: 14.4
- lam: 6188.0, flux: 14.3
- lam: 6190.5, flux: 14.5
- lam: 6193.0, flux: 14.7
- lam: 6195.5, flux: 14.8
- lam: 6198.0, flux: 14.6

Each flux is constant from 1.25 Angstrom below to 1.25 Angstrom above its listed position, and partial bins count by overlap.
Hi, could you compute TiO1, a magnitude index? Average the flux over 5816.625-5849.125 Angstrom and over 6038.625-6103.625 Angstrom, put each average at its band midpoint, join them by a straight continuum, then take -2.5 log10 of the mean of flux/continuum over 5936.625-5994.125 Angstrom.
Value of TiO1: 0.05 mag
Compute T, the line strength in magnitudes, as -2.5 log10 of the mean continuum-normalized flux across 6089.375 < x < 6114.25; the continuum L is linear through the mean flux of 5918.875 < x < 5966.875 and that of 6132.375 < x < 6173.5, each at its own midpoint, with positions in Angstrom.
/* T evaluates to -0.066 mag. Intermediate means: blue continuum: 14.4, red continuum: 13.7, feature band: 14.7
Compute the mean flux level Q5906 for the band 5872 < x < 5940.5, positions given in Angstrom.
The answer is 13.9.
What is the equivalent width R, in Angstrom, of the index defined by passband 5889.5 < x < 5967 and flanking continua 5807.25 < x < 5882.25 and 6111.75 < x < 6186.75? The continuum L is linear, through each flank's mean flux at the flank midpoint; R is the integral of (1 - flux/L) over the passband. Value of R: 3.00 Angstrom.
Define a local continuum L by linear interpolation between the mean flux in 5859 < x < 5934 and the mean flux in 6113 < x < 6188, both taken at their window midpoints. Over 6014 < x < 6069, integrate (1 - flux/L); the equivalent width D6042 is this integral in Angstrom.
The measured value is -3.4 Angstrom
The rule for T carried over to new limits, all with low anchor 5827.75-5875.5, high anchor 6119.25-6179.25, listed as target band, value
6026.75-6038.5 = -0.07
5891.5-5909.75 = 0.11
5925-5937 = 0.02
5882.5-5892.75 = 0.15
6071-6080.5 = -0.07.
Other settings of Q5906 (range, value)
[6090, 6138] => 14.4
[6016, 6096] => 14.8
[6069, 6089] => 14.8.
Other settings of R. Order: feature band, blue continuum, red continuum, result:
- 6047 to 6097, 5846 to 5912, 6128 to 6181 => -3.37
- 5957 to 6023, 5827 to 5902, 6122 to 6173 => -1.95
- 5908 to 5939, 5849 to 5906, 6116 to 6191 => -1.69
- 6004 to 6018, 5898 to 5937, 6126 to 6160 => 0.09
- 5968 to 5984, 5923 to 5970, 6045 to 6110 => -0.16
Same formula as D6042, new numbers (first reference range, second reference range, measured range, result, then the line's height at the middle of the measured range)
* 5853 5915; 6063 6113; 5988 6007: -0.1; 14.4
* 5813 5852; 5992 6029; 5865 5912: 4.4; 15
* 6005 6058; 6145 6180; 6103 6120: -0.7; 13.9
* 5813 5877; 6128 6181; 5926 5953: 0.8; 14.6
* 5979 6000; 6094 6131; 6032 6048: -0.5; 14.6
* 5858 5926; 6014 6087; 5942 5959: 0.3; 14.3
